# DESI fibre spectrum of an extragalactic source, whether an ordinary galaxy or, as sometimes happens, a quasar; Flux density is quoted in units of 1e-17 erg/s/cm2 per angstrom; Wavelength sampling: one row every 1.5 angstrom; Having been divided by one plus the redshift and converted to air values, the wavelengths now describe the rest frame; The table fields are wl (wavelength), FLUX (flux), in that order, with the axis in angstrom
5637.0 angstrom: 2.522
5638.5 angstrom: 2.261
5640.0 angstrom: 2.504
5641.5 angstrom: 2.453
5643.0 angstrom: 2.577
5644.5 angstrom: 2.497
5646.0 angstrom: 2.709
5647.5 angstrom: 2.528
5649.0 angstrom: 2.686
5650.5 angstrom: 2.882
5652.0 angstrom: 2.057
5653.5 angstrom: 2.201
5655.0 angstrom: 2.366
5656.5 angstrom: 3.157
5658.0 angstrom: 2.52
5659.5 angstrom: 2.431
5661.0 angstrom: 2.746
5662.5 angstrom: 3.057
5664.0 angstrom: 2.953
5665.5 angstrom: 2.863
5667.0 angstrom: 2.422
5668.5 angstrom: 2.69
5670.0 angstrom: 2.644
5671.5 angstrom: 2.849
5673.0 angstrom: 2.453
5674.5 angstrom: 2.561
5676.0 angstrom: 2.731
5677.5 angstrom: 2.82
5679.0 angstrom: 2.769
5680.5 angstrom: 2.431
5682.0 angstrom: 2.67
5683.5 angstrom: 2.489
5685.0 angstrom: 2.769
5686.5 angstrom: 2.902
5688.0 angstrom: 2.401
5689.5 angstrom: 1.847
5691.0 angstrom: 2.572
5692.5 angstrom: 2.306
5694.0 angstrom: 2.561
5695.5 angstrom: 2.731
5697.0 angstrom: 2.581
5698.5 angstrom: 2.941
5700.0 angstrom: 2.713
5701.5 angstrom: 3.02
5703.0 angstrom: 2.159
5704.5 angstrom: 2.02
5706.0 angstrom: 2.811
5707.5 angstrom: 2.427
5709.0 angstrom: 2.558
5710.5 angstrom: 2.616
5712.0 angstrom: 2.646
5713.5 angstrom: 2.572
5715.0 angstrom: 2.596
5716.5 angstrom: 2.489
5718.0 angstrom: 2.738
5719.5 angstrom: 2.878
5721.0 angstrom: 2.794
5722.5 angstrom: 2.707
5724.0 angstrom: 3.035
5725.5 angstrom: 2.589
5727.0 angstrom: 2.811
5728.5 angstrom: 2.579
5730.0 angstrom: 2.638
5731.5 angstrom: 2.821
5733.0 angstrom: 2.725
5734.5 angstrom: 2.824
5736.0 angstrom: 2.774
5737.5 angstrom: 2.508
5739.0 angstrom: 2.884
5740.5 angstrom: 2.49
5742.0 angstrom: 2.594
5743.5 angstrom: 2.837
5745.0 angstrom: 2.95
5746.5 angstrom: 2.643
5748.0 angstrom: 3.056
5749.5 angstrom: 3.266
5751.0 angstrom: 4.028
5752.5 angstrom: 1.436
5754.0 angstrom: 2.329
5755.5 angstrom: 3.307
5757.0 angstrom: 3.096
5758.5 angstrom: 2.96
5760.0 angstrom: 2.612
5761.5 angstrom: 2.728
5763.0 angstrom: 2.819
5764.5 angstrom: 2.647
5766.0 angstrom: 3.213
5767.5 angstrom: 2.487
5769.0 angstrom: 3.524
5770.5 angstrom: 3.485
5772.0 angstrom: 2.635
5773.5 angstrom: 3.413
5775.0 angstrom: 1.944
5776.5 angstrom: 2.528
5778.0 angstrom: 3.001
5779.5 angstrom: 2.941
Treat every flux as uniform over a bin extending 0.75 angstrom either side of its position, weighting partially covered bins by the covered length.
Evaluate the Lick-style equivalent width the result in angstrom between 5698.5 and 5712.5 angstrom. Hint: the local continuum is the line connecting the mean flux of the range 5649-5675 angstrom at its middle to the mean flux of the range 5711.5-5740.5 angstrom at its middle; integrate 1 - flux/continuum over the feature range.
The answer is 0.6 angstrom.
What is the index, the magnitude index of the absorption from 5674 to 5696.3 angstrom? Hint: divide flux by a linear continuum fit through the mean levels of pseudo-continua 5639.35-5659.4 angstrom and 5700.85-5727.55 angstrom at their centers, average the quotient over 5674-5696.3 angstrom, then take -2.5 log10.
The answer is 0.01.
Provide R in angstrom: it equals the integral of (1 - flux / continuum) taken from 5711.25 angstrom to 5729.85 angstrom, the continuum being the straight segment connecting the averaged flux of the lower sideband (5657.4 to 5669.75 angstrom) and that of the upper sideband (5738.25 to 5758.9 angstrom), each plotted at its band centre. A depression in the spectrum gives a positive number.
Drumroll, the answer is 0.7 angstrom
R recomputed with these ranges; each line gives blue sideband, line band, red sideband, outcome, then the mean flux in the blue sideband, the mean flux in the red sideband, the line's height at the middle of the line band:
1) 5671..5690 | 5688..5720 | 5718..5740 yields 1.4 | 2.6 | 2.75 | 2.67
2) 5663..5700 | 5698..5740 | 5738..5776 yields 1.0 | 2.63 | 2.85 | 2.74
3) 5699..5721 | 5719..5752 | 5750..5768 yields -1.4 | 2.6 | 2.82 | 2.71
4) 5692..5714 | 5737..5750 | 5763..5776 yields -0.1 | 2.58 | 2.91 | 2.78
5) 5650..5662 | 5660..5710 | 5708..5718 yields -1.0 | 2.55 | 2.59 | 2.57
